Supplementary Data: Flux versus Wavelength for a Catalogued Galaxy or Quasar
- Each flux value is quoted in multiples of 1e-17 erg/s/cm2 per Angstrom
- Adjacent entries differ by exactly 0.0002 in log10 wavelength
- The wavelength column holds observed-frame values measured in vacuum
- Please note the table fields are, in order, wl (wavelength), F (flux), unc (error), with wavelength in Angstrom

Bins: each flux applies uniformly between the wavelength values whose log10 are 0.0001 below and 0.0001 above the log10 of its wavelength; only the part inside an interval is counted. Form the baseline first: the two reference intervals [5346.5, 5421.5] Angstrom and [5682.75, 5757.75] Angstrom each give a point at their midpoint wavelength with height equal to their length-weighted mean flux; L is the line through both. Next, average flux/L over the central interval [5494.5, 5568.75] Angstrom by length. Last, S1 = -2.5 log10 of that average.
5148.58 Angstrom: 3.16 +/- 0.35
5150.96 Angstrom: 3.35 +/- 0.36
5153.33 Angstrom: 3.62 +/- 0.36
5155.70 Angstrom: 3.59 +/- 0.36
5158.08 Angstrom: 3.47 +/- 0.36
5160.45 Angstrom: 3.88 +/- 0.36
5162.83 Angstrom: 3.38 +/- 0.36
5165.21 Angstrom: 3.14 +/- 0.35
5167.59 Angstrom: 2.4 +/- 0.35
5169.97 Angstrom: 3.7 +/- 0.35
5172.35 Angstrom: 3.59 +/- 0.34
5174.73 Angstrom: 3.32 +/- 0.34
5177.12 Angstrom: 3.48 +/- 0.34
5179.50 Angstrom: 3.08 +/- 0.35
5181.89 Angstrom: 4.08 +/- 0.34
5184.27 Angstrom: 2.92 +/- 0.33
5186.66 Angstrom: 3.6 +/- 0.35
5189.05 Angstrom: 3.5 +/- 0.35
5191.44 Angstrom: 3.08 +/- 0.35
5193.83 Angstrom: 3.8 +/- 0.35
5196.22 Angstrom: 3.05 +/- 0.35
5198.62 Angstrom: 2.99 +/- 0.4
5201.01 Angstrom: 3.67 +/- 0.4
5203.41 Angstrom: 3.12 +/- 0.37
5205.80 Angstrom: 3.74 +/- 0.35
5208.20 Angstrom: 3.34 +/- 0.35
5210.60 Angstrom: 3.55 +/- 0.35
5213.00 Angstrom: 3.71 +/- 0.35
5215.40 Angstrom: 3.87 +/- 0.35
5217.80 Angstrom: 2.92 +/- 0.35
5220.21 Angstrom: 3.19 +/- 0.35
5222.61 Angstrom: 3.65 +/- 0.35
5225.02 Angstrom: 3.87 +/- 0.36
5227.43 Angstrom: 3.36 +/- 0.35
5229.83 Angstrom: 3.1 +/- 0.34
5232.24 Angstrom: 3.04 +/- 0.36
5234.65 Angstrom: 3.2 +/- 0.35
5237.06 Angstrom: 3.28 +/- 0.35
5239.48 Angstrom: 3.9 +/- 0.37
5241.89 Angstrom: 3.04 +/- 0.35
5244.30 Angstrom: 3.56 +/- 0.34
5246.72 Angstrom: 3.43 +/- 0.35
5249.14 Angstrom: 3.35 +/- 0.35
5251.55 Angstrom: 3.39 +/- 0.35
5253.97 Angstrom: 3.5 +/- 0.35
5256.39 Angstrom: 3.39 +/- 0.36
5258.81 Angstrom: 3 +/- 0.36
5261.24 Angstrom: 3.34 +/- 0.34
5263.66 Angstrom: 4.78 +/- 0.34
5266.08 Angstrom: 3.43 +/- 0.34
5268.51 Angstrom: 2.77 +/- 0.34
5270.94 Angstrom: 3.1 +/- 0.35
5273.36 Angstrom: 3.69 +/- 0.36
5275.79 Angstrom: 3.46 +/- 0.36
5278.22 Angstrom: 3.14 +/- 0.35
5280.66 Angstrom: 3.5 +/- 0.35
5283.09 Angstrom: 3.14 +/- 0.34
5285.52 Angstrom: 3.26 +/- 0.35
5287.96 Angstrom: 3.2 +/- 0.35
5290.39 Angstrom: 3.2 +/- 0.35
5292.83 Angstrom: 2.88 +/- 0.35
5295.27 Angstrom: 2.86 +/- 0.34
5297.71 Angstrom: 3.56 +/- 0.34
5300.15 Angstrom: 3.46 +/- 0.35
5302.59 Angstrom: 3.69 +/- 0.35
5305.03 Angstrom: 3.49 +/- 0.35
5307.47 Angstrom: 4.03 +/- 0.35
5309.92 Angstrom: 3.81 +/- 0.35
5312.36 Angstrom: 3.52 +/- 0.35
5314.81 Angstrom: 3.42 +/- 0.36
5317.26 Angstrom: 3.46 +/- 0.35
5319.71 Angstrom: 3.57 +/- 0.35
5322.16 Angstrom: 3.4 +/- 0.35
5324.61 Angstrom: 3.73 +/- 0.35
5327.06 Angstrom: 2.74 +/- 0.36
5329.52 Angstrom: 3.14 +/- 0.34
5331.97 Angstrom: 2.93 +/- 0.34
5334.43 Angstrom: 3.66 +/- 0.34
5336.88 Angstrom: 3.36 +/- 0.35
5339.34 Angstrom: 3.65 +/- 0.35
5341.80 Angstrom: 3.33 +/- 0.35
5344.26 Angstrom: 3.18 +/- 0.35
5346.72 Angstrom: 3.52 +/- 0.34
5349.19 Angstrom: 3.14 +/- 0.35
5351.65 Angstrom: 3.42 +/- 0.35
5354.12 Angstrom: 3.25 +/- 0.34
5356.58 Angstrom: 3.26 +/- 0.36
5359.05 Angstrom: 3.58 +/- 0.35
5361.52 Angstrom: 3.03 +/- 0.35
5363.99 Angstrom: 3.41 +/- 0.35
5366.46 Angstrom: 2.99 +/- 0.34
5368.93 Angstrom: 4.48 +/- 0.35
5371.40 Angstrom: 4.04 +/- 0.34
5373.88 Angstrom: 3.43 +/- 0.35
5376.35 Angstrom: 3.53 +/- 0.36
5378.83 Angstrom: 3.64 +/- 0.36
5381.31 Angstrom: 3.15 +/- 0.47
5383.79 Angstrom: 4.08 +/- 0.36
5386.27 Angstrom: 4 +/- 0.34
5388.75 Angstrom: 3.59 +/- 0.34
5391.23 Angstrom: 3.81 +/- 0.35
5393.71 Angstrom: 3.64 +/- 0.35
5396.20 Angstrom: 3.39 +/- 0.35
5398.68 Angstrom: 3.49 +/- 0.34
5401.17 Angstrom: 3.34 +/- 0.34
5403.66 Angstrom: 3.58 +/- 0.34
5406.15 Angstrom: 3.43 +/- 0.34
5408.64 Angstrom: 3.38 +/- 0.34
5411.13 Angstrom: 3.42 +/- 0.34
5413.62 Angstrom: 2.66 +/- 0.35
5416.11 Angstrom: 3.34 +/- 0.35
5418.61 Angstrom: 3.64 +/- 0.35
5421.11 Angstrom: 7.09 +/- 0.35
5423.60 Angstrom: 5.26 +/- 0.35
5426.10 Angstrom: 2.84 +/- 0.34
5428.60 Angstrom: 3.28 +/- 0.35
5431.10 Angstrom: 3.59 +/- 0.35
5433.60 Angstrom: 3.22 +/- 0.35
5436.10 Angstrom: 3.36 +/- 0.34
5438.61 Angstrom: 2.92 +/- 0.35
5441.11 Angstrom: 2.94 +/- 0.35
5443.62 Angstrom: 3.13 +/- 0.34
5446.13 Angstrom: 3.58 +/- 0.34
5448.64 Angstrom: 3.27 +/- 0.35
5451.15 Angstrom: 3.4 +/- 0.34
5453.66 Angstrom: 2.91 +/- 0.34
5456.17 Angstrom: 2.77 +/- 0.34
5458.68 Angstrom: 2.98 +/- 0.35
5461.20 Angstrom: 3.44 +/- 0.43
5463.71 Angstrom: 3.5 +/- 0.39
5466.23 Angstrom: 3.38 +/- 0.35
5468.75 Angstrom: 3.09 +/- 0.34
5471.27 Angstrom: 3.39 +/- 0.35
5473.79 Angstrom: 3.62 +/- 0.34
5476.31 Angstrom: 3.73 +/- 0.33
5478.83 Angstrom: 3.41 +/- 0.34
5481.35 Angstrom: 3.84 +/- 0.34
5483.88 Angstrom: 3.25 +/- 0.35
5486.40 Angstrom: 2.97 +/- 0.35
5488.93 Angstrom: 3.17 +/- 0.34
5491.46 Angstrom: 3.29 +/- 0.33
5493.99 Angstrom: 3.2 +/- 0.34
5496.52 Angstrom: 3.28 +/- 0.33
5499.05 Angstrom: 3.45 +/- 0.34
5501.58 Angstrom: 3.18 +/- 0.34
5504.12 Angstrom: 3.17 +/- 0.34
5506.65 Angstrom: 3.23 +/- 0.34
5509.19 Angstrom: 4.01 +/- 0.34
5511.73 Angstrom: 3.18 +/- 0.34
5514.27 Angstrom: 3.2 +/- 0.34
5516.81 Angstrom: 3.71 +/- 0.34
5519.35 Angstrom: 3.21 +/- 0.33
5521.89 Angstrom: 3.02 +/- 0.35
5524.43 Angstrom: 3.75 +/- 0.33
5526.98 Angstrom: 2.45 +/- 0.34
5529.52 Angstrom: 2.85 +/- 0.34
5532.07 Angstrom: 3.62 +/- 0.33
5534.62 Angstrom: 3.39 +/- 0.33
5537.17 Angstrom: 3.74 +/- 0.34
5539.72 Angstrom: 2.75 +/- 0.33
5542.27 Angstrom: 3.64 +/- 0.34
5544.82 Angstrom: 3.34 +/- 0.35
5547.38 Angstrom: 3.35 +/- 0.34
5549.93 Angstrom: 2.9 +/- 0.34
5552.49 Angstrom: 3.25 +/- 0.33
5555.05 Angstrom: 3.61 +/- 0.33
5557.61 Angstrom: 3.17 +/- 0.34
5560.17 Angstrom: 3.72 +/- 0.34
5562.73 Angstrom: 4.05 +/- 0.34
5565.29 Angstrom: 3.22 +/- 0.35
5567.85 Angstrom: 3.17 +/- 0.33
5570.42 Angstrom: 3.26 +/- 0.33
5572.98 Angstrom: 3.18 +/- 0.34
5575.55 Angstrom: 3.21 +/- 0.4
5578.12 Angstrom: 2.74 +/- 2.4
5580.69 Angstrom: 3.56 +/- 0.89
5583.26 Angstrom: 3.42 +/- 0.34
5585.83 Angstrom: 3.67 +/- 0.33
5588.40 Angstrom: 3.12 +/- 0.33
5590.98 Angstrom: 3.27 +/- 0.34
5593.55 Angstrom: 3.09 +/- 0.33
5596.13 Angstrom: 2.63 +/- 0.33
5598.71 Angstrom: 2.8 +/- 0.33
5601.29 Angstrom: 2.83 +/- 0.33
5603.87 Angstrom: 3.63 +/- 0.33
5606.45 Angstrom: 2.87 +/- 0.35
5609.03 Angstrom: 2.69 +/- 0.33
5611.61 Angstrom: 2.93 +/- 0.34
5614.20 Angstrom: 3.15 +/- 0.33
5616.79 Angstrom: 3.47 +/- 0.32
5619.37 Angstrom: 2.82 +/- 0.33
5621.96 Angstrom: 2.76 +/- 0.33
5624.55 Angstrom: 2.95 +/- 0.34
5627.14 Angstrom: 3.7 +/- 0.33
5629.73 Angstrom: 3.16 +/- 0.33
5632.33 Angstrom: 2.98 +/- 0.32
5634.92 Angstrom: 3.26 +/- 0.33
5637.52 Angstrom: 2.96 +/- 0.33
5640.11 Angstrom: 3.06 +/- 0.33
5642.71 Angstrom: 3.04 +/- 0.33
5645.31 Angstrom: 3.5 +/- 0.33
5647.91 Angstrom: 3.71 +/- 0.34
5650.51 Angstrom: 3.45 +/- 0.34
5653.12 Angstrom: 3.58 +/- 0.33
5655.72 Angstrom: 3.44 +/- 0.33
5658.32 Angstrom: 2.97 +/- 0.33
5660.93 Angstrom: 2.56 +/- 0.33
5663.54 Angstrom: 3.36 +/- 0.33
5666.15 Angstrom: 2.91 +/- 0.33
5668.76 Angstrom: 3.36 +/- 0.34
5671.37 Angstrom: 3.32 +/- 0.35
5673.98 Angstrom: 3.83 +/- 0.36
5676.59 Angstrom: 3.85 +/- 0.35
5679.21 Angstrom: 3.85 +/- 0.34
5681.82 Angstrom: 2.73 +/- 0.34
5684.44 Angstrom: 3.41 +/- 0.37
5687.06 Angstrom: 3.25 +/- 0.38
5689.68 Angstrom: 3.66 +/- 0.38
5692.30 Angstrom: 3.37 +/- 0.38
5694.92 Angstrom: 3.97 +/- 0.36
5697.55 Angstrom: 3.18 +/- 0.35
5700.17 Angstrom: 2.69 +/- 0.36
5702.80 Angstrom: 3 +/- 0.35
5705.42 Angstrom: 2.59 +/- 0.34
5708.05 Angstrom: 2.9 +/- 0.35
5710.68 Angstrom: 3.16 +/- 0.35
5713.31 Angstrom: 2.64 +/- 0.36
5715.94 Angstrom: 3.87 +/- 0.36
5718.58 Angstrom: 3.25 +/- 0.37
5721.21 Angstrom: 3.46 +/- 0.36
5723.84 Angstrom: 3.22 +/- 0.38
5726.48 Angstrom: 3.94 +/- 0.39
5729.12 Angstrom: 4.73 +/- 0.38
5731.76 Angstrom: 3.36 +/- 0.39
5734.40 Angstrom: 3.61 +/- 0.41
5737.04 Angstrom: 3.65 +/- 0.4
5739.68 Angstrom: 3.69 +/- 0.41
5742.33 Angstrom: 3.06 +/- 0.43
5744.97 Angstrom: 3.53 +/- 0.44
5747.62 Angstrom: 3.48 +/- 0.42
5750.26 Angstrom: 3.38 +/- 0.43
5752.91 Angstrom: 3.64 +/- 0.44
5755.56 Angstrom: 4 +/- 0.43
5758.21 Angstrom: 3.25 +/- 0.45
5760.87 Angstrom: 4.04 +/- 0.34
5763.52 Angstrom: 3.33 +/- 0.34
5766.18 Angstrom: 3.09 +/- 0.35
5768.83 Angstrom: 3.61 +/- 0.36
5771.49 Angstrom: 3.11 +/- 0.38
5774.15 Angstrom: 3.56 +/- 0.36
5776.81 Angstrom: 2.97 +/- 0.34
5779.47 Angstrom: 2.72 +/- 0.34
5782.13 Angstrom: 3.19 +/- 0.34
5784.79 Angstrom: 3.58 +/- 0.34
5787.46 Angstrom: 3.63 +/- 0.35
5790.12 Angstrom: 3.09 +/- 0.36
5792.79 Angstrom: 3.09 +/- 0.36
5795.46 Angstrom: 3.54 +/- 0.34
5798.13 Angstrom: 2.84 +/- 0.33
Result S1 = 0.05 mag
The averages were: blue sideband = 3.57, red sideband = 3.41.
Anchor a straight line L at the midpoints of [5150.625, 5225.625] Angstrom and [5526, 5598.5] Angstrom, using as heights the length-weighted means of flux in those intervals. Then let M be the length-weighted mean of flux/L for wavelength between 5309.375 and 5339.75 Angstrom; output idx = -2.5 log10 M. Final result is -0.01 mag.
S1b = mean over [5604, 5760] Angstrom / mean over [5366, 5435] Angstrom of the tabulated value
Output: 0.90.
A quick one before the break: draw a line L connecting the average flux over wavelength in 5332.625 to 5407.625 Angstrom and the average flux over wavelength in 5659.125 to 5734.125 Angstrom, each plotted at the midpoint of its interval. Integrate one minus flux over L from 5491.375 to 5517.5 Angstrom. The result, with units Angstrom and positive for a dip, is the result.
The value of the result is 0.7 Angstrom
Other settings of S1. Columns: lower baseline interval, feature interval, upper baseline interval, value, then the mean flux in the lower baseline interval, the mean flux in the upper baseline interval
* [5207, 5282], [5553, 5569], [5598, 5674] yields -0.089 mag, 3.41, 3.16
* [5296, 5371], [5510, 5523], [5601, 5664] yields -0.009 mag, 3.44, 3.16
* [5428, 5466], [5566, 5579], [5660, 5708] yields 0.040 mag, 3.22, 3.27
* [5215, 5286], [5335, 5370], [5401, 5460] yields 0.011 mag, 3.38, 3.47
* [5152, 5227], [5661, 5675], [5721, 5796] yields 0.059 mag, 3.43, 3.47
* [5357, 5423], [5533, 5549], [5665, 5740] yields 0.054 mag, 3.67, 3.39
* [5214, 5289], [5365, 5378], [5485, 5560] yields -0.108 mag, 3.38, 3.29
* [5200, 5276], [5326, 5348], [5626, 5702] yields 0.039 mag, 3.43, 3.31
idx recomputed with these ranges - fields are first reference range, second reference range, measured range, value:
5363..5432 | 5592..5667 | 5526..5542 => 0.06 mag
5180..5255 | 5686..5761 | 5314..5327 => -0.01 mag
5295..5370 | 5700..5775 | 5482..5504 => 0.06 mag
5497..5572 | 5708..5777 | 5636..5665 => 0.06 mag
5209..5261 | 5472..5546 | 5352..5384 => -0.05 mag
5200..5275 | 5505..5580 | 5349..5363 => 0.03 mag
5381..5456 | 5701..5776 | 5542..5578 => 0.05 mag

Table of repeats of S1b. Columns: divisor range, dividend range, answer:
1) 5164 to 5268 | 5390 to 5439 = 1.07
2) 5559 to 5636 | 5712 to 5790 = 1.09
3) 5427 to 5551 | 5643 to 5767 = 1.03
